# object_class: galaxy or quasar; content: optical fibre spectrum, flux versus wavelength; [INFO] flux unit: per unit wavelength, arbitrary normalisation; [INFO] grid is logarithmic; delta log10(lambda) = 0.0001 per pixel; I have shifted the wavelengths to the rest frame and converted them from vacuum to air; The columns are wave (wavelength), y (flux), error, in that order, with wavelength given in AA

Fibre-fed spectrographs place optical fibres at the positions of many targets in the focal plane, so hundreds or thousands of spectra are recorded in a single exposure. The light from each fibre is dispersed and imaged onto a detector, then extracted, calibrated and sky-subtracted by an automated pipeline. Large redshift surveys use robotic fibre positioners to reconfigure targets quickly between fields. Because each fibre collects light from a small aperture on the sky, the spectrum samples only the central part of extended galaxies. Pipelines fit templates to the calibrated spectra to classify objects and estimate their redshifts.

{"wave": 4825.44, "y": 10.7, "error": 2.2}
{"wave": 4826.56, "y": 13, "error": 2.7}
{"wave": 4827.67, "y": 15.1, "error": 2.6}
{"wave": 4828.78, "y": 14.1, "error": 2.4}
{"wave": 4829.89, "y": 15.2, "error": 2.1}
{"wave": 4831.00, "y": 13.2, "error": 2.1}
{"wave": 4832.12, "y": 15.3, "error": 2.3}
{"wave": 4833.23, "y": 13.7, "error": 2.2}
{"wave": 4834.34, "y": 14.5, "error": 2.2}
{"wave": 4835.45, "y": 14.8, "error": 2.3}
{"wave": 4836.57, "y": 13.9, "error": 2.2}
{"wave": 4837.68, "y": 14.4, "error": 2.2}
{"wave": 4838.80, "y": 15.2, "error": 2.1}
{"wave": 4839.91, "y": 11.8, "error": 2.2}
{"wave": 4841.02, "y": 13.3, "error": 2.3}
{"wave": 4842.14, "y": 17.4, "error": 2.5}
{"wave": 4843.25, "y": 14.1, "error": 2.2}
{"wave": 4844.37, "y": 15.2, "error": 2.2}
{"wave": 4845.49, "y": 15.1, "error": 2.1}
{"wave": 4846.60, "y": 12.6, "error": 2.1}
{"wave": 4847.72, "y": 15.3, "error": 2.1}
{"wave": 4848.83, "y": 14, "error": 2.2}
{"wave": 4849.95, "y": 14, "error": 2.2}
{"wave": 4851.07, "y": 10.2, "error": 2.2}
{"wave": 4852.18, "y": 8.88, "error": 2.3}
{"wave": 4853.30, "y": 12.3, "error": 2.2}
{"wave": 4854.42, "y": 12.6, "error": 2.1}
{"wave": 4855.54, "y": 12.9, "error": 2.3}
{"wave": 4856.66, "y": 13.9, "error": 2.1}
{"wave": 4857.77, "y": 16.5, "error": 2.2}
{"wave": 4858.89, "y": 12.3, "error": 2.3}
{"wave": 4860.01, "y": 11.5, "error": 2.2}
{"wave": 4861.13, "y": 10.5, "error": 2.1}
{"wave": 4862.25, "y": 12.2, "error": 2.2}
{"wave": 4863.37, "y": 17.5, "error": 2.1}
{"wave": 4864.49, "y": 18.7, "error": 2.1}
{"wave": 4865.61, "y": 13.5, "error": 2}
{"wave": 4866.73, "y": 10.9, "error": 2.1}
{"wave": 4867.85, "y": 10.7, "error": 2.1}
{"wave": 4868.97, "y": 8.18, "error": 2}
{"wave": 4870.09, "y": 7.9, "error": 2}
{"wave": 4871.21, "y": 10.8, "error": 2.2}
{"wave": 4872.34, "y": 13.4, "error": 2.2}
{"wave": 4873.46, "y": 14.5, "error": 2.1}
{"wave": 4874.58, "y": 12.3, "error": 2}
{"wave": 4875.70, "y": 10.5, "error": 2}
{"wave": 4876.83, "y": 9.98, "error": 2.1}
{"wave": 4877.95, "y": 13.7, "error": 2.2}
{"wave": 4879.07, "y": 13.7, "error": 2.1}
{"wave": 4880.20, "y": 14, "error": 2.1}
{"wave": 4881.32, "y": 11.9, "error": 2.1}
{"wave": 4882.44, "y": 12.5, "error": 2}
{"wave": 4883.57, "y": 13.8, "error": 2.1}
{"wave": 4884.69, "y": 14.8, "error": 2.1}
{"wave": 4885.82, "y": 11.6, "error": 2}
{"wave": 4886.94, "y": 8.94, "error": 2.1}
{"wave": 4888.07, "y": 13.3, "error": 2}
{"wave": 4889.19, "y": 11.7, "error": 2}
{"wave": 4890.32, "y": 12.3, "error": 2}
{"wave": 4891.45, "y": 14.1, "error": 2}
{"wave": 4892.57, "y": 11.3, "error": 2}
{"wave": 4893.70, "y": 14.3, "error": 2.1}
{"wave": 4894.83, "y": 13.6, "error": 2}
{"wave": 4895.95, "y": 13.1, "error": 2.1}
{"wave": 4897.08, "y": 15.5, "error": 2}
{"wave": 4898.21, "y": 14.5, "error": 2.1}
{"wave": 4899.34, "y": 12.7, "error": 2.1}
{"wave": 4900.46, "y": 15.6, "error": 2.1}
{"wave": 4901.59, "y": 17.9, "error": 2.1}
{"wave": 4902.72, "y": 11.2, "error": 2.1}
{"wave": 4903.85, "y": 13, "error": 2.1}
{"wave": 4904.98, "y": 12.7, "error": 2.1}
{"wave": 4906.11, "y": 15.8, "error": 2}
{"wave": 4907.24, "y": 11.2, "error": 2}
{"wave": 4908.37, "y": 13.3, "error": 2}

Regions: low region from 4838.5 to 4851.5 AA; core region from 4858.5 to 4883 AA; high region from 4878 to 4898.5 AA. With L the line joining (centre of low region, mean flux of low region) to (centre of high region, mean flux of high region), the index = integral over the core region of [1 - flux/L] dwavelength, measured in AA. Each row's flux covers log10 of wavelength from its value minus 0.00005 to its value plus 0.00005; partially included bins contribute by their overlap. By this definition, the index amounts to 2.0 AA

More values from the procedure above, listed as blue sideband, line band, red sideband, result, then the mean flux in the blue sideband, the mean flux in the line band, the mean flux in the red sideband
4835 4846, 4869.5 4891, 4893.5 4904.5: 3.1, 14.5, 12.2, 14.1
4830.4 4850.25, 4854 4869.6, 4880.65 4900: 0.9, 14.3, 13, 13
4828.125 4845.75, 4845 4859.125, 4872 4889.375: 0.7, 14.4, 13.1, 12.6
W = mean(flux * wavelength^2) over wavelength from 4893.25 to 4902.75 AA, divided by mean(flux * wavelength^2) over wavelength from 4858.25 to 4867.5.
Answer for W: 1.10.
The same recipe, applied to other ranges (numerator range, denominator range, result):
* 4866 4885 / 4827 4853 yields 0.87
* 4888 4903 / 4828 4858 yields 1.01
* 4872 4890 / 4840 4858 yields 0.94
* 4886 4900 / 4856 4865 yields 0.93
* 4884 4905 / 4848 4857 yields 1.09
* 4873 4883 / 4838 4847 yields 0.89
